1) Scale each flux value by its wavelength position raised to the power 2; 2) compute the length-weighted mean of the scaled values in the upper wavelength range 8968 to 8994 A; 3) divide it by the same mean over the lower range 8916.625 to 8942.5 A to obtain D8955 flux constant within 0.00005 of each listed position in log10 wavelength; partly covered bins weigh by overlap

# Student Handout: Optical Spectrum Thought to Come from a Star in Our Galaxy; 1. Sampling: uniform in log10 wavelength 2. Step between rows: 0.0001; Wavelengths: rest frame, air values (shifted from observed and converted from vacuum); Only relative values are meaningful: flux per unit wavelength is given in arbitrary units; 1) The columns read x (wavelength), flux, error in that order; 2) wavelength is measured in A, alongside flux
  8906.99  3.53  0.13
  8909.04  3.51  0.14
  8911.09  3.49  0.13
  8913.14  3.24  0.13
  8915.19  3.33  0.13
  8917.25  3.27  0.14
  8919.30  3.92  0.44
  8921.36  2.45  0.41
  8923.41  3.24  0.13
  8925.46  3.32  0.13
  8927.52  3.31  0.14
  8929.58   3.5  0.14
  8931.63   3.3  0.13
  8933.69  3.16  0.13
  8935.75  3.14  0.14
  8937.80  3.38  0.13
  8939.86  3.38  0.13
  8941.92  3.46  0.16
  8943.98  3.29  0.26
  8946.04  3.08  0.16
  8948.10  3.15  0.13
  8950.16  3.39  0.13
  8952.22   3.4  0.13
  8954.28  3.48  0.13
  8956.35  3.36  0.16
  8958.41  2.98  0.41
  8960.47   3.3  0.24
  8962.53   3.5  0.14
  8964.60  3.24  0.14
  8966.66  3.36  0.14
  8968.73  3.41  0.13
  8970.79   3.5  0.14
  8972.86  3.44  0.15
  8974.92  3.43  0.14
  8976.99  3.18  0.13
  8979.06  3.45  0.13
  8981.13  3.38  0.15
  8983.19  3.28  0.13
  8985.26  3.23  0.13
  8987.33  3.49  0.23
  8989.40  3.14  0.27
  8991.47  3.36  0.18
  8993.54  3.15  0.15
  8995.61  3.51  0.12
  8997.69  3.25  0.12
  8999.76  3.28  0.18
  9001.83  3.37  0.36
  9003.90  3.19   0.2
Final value 1.0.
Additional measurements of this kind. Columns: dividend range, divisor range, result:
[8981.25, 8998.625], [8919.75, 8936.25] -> 1.05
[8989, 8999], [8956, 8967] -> 1.01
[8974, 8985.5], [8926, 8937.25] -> 1.02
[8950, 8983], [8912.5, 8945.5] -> 1.03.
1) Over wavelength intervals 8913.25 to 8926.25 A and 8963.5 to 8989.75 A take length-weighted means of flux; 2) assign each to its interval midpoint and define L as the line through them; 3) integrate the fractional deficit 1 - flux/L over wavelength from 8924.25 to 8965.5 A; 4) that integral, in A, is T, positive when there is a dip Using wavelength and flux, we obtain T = -0.1 A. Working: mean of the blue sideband 3.25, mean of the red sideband 3.35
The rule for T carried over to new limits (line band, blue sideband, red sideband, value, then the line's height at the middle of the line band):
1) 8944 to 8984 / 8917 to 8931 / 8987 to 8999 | -0.4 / 3.3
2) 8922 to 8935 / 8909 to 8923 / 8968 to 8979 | 0.2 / 3.32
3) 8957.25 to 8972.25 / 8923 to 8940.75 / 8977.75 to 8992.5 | 0.0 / 3.32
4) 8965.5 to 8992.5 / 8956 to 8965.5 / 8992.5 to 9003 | -0.5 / 3.29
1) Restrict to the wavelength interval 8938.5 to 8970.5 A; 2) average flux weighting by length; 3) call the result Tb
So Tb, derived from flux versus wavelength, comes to 3.32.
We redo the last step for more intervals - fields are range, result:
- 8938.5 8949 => 3.28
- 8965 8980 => 3.39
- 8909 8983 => 3.32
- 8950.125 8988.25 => 3.36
